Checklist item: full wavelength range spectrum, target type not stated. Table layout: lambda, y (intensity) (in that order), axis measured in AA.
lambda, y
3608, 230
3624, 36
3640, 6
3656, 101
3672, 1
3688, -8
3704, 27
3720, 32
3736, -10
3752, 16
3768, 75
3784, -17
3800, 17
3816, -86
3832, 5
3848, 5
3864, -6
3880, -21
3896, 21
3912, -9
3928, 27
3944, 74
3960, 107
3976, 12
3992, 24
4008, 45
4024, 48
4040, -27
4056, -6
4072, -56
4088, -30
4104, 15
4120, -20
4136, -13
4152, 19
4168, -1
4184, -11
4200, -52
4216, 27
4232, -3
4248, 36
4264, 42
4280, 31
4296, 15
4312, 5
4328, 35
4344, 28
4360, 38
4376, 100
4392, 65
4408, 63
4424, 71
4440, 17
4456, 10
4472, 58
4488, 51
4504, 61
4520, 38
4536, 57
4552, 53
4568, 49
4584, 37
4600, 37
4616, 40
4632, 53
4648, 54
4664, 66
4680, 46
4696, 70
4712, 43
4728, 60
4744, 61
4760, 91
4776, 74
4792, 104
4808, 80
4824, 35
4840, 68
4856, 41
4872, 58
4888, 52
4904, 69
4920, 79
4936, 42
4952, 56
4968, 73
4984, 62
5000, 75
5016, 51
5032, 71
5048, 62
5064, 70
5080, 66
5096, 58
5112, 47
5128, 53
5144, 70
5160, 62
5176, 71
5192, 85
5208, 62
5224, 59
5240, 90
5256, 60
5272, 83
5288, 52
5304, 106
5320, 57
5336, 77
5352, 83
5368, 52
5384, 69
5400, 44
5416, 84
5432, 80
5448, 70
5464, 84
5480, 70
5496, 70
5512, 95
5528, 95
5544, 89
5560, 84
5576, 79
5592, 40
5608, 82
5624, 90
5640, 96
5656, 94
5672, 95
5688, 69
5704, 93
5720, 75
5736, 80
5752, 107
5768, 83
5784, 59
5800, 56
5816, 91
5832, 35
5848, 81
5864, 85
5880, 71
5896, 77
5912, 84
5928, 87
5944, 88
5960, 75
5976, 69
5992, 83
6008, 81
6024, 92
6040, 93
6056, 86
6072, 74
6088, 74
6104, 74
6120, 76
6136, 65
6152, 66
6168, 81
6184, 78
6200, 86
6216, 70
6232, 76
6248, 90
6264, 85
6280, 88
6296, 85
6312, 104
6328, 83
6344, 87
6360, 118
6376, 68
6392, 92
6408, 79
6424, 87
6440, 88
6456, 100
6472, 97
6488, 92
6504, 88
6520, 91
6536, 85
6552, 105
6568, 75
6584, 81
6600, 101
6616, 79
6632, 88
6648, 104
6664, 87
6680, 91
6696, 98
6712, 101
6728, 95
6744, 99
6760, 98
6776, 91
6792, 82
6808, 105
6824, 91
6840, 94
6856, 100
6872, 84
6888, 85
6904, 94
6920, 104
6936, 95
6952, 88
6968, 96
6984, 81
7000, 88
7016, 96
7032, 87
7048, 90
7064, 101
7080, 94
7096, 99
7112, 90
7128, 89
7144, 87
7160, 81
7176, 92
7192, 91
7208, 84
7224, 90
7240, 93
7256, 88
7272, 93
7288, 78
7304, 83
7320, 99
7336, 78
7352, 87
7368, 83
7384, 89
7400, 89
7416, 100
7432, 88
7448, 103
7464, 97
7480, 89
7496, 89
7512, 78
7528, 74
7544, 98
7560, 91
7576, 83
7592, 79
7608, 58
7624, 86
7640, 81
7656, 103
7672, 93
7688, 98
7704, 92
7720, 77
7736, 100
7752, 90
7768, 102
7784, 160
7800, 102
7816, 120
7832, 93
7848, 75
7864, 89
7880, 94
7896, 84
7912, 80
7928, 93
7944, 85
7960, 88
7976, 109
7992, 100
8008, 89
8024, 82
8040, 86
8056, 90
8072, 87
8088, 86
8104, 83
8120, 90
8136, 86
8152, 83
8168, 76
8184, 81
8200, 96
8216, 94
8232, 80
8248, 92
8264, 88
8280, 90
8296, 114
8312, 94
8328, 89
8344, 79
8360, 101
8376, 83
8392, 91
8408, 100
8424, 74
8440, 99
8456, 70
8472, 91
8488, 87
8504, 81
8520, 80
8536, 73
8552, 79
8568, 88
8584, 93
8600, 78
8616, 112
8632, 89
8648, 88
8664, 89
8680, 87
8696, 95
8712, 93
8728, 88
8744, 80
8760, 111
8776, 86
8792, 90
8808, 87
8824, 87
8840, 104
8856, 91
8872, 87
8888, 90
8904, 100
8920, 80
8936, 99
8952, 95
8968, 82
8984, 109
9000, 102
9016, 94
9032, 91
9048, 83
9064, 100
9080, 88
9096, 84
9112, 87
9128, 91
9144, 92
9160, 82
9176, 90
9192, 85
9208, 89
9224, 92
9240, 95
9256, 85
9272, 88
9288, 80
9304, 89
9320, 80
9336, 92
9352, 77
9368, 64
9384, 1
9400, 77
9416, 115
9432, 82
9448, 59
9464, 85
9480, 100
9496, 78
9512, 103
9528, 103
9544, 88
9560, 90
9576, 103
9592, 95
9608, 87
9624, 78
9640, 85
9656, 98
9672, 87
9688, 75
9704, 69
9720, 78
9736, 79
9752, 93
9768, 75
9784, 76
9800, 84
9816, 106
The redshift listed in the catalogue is 0.19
